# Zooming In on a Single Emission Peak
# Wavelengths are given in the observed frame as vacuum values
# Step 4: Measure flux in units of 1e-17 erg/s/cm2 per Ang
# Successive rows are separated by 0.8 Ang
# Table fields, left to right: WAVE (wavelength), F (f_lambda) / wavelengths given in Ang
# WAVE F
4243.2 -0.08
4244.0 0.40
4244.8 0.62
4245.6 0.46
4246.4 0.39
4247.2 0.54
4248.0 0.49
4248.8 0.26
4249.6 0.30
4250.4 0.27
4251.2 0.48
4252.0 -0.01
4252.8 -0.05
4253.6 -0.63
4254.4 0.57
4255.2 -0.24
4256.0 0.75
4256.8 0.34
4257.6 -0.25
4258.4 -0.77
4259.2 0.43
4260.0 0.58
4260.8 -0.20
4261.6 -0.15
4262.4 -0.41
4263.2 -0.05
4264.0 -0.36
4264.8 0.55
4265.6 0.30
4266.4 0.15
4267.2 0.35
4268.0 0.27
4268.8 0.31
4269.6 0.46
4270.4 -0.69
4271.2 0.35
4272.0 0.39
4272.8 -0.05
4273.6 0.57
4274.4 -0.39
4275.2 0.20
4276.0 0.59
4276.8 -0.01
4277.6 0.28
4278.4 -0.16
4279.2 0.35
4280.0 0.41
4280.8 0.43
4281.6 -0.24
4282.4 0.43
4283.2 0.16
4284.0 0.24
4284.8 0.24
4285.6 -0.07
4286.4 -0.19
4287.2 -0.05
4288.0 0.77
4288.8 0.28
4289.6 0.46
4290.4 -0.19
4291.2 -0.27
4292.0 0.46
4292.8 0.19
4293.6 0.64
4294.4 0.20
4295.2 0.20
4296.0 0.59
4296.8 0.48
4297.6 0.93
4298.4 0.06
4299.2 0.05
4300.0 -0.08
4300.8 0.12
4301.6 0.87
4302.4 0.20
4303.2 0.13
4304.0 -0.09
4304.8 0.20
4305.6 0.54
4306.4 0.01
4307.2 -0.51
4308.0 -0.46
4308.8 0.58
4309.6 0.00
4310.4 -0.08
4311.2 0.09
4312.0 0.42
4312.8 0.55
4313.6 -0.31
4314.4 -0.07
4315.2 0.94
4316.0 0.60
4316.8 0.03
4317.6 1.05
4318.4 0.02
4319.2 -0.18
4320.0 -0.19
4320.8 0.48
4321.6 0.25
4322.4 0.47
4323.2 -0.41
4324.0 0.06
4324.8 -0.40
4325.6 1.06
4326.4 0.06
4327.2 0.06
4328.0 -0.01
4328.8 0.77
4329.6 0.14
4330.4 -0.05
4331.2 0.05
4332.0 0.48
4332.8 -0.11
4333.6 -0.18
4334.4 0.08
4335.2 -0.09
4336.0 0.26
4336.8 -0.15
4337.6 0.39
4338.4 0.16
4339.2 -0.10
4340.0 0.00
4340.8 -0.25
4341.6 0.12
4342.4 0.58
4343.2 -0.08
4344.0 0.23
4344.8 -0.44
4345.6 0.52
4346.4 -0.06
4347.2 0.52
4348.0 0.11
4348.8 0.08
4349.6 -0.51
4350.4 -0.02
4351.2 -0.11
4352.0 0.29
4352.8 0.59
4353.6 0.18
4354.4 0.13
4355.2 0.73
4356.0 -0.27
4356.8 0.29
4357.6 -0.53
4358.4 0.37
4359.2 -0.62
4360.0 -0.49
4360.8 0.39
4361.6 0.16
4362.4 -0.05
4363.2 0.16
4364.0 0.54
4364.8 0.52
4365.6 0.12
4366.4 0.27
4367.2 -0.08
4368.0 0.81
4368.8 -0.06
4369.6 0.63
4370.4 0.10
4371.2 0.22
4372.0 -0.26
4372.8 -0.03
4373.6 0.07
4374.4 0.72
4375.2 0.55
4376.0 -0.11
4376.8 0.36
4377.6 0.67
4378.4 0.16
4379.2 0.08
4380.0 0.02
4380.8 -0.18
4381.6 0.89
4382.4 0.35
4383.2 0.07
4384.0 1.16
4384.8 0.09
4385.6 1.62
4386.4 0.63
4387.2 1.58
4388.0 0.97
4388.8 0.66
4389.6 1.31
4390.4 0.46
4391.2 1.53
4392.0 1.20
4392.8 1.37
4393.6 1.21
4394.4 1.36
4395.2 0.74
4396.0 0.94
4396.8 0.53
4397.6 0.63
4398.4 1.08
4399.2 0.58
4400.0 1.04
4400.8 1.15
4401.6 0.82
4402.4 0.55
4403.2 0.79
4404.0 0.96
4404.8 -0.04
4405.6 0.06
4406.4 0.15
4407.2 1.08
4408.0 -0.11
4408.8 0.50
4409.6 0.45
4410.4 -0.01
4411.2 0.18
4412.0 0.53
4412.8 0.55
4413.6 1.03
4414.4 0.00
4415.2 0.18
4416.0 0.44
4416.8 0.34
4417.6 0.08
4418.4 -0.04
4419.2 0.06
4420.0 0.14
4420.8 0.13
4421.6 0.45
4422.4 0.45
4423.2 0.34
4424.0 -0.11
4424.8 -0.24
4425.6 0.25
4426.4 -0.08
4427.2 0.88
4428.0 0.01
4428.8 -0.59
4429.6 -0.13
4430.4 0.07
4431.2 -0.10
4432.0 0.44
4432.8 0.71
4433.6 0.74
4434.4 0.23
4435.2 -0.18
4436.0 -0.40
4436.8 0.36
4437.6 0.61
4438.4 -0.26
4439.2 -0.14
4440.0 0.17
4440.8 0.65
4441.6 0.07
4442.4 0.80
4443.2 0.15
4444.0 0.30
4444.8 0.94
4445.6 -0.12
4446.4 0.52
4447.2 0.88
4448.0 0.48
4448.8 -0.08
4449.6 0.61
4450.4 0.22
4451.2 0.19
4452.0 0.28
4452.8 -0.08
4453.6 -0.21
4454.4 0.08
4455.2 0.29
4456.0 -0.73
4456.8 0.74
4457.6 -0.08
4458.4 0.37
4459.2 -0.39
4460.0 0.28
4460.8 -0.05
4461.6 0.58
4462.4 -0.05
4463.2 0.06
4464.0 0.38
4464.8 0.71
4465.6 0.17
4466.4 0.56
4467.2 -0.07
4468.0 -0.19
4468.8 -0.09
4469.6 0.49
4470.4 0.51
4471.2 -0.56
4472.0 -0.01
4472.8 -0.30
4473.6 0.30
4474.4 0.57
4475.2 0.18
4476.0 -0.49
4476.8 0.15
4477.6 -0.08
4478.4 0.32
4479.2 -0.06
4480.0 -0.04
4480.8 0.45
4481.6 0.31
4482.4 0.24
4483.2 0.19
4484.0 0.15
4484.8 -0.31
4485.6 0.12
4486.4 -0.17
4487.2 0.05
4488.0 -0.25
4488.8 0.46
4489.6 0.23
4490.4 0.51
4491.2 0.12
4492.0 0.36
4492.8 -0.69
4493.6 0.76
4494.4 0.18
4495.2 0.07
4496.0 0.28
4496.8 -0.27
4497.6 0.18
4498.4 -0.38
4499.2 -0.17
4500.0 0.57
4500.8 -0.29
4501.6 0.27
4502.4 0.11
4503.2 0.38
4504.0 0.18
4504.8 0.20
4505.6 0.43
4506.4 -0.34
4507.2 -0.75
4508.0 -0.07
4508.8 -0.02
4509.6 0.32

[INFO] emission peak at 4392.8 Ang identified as C IV 1549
